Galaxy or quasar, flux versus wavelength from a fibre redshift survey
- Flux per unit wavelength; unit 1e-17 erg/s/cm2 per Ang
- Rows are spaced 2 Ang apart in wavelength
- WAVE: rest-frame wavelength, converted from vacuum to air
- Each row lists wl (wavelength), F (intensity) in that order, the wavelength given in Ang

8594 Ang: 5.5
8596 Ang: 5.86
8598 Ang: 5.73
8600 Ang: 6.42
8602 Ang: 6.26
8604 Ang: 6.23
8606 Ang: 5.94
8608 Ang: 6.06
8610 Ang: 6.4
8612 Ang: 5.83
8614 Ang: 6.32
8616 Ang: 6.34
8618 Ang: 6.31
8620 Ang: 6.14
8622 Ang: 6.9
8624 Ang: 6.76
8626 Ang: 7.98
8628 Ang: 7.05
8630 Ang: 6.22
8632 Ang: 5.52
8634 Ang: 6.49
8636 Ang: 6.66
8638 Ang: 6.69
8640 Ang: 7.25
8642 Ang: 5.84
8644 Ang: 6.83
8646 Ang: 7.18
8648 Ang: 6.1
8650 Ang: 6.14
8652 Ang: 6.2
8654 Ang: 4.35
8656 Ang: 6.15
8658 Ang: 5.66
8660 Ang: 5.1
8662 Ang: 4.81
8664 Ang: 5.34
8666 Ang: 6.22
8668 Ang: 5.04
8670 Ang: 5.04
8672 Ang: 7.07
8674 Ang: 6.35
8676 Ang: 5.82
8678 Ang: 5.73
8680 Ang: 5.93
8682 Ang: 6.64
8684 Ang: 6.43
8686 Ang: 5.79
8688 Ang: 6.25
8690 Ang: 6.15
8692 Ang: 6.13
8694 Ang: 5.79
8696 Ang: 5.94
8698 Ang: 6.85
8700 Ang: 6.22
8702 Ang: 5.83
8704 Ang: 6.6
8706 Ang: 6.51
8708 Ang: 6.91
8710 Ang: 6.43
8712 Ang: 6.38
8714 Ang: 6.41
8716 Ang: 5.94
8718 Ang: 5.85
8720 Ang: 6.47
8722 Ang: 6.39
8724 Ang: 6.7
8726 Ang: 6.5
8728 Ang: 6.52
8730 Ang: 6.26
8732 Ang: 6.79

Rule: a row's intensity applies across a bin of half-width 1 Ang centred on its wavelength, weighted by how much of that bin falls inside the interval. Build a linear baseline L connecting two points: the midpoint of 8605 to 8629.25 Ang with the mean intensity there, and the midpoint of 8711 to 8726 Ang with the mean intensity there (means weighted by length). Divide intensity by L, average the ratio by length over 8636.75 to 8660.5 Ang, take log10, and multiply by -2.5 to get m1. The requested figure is 0.05 mag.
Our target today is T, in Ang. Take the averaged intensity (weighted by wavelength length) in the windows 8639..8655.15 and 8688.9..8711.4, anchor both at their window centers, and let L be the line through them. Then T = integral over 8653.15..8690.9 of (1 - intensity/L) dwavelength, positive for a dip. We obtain 2.90 Ang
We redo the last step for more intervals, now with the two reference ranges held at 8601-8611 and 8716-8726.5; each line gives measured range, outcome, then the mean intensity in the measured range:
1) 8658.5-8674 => 1.7 Ang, 5.58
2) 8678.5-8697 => 0.5 Ang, 6.11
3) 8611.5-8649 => -2.1 Ang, 6.56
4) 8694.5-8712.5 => -0.2 Ang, 6.39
